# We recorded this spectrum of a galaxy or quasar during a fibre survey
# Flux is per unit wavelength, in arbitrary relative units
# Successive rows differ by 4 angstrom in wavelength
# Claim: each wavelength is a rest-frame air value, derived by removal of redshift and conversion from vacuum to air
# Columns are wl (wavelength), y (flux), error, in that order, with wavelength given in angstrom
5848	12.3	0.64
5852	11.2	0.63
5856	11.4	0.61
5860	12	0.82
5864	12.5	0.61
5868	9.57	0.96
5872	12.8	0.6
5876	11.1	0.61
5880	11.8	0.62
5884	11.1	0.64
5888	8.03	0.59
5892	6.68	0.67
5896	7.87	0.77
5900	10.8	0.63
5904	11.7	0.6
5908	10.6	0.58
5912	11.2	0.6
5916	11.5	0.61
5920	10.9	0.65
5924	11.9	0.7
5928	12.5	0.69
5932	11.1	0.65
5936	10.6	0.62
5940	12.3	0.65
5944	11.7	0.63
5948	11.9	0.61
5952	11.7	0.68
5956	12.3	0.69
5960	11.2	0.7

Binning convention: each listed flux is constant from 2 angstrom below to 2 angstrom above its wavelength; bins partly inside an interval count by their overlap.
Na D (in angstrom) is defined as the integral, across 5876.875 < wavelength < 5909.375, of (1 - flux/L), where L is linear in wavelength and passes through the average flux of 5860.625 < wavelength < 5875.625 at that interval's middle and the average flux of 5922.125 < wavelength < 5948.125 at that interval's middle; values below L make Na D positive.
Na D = 5.0 angstrom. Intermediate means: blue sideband 11.6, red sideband 11.7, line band 9.85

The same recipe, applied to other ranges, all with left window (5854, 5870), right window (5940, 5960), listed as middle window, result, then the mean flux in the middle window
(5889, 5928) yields 4.16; 10.4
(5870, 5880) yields -0.42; 11.9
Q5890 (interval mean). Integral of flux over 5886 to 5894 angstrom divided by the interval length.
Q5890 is 7.35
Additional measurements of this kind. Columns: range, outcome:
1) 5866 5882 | 11.3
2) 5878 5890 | 10.3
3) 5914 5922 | 11.2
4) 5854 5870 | 11.4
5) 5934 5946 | 11.5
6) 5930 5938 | 10.8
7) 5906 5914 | 10.9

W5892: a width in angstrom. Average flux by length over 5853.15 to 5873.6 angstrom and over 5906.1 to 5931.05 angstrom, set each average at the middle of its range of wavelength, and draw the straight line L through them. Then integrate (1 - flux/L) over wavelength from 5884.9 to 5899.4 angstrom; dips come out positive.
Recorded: 4.3 angstrom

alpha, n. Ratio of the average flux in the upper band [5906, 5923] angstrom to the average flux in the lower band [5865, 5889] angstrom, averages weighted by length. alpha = 1.0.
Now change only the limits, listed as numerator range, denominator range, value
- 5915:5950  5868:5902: 1.16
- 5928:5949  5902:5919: 1.03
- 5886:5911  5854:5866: 0.78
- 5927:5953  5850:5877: 1.01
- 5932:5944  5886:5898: 1.52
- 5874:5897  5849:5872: 0.83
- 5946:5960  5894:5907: 1.17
